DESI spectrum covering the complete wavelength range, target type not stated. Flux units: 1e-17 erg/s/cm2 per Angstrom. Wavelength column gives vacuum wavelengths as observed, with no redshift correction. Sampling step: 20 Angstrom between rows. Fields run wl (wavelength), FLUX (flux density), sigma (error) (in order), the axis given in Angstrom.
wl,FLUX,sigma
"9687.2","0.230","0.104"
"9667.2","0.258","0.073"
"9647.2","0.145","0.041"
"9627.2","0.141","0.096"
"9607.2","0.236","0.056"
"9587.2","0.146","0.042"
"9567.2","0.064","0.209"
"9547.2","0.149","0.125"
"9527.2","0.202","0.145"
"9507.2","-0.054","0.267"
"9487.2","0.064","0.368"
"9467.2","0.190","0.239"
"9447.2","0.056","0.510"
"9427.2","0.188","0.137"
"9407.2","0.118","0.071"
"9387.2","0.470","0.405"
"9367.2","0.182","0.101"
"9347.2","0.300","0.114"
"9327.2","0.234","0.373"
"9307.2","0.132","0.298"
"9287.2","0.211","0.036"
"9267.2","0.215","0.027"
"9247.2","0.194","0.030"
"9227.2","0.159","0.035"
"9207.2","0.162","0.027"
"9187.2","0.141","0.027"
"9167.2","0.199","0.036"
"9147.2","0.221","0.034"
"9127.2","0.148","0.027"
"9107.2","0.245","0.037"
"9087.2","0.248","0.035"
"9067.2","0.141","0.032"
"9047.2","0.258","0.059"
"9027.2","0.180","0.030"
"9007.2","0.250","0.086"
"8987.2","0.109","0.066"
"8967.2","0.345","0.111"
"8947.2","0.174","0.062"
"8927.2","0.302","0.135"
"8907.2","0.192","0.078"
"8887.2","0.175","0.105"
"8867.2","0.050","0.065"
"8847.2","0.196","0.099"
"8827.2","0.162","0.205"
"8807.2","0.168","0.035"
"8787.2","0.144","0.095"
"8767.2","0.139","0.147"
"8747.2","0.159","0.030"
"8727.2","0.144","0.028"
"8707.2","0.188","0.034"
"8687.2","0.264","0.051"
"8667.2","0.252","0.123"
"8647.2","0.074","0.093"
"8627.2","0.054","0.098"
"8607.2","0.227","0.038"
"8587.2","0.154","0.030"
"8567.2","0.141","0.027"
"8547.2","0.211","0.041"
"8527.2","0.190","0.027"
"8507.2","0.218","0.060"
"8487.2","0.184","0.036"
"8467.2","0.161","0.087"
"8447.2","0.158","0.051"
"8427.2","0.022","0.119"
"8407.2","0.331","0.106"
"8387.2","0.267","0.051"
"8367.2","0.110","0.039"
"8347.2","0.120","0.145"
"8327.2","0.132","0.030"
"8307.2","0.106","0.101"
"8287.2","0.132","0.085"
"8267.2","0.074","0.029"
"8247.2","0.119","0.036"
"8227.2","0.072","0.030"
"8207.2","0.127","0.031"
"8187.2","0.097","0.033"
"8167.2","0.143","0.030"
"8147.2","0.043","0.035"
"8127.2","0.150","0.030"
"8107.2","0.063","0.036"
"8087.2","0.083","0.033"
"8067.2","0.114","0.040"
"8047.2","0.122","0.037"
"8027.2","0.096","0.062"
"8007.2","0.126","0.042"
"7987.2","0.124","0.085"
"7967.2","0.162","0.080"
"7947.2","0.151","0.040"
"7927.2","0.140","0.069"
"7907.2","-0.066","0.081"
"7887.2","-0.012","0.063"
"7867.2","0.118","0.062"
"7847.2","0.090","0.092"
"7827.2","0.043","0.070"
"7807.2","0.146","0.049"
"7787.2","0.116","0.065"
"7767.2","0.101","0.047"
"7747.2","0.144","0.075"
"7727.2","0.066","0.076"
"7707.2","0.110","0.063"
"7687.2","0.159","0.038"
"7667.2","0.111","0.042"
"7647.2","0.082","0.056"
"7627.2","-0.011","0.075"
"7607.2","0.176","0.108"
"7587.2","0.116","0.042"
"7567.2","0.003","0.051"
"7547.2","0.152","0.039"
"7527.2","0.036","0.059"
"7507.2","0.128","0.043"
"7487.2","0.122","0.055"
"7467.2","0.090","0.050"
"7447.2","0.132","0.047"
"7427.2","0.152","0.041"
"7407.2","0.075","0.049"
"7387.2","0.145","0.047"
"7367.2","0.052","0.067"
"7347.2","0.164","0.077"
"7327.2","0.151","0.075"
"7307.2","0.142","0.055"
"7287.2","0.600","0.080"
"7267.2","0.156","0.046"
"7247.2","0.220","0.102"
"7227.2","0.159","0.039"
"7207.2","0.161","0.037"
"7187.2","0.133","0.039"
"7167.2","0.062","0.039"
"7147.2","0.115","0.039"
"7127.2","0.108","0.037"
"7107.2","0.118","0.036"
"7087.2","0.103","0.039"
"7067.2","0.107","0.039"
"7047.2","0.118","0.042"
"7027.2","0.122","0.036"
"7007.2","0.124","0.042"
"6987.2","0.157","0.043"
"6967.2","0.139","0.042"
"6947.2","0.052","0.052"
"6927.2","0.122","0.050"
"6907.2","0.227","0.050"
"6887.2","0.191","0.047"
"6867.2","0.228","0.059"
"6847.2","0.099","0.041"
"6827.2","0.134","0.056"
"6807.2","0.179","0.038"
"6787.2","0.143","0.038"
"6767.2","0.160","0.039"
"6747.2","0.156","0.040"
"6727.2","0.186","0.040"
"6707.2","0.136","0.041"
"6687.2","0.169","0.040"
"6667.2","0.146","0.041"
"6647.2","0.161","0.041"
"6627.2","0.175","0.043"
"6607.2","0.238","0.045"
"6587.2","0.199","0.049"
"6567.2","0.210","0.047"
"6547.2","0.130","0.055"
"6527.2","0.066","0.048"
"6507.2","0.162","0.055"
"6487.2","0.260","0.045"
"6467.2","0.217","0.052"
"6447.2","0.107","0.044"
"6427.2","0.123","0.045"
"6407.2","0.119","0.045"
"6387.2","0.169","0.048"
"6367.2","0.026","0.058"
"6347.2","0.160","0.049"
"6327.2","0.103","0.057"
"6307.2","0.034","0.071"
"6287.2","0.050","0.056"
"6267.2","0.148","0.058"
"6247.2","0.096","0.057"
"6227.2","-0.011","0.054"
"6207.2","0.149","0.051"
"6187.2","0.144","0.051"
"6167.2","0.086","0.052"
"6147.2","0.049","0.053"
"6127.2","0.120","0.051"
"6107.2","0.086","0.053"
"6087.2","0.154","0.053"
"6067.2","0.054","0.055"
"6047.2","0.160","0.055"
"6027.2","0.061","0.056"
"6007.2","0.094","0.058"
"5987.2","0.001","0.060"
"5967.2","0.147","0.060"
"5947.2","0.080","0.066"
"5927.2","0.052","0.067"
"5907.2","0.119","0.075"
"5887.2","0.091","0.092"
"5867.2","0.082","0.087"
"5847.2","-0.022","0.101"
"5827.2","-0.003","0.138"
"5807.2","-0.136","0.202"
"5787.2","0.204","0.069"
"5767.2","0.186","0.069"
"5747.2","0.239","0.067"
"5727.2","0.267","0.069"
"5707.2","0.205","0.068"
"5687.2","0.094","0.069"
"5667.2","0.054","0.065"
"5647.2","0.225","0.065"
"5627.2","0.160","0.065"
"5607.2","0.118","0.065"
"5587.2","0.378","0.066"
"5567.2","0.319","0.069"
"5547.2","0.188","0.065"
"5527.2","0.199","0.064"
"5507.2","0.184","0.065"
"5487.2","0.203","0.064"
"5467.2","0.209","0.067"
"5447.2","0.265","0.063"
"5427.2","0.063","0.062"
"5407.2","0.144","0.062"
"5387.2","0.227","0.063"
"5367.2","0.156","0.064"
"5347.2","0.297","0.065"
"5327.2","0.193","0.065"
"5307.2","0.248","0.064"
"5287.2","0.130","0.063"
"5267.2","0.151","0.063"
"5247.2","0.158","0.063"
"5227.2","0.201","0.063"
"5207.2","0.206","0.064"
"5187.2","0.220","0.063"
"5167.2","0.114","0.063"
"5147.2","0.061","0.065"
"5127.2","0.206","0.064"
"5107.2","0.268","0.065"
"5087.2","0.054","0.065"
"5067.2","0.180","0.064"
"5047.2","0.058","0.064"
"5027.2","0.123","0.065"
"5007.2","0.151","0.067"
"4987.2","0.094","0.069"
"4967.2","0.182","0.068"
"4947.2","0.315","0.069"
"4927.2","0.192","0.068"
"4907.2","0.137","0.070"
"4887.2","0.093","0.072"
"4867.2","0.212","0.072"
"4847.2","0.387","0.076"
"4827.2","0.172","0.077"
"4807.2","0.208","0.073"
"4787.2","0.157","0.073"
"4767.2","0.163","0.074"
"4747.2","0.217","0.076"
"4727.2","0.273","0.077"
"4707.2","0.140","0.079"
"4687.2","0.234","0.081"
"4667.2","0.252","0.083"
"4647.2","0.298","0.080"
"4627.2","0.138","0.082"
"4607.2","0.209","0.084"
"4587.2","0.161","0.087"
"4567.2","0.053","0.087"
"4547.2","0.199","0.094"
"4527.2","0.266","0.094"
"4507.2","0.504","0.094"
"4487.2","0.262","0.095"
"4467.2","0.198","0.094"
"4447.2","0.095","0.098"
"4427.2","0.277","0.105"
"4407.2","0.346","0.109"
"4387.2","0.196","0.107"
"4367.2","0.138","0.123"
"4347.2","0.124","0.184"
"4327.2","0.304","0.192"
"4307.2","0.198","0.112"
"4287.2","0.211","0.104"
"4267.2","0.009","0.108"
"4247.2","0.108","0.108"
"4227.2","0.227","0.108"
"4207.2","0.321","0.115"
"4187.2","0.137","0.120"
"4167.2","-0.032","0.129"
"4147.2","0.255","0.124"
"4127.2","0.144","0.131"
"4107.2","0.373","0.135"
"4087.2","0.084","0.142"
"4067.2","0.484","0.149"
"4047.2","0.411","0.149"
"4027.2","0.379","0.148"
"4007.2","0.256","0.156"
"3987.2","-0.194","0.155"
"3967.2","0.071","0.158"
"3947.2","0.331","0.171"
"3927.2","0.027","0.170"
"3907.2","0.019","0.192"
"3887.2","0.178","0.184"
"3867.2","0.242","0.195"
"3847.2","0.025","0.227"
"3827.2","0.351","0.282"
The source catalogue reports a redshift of 1.25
